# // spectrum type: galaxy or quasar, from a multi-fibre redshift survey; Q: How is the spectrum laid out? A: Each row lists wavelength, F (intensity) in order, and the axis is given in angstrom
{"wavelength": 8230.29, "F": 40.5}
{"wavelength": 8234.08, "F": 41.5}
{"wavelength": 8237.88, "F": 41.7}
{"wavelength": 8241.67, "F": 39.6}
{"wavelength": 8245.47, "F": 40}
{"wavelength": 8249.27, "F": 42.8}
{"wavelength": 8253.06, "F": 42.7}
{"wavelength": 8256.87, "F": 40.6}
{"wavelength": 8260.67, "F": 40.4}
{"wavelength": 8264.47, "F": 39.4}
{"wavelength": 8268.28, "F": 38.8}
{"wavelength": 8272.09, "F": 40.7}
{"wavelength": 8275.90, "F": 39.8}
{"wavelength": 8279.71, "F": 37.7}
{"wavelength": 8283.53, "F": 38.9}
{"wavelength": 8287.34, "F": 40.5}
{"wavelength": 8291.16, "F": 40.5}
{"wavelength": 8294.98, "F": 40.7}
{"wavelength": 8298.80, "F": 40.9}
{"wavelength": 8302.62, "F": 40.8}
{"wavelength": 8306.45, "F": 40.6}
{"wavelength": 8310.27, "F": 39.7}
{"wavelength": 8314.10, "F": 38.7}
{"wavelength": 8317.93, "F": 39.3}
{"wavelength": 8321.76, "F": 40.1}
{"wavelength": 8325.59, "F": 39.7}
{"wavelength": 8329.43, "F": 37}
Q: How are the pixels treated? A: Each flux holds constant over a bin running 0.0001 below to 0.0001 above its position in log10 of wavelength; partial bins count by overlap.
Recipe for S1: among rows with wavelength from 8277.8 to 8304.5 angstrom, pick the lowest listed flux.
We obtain 37.7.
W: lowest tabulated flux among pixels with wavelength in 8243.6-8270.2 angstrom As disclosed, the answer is 38.8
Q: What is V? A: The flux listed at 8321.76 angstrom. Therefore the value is 40.1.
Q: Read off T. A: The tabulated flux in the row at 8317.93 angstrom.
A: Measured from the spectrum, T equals 39.3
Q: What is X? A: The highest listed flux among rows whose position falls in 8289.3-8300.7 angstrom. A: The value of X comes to 40.9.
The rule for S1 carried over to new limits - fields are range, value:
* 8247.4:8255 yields 42.7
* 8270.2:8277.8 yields 39.8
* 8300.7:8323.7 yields 38.7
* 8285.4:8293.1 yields 40.5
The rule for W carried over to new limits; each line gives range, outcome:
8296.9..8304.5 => 40.8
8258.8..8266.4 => 39.4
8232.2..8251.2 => 39.6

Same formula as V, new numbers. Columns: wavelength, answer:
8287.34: 40.5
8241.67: 39.6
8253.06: 42.7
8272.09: 40.7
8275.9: 39.8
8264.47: 39.4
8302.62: 40.8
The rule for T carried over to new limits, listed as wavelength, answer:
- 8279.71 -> 37.7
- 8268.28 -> 38.8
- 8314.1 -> 38.7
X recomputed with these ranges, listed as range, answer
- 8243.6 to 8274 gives 42.8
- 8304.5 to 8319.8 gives 40.6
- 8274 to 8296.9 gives 40.7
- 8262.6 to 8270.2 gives 39.4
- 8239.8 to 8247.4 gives 40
